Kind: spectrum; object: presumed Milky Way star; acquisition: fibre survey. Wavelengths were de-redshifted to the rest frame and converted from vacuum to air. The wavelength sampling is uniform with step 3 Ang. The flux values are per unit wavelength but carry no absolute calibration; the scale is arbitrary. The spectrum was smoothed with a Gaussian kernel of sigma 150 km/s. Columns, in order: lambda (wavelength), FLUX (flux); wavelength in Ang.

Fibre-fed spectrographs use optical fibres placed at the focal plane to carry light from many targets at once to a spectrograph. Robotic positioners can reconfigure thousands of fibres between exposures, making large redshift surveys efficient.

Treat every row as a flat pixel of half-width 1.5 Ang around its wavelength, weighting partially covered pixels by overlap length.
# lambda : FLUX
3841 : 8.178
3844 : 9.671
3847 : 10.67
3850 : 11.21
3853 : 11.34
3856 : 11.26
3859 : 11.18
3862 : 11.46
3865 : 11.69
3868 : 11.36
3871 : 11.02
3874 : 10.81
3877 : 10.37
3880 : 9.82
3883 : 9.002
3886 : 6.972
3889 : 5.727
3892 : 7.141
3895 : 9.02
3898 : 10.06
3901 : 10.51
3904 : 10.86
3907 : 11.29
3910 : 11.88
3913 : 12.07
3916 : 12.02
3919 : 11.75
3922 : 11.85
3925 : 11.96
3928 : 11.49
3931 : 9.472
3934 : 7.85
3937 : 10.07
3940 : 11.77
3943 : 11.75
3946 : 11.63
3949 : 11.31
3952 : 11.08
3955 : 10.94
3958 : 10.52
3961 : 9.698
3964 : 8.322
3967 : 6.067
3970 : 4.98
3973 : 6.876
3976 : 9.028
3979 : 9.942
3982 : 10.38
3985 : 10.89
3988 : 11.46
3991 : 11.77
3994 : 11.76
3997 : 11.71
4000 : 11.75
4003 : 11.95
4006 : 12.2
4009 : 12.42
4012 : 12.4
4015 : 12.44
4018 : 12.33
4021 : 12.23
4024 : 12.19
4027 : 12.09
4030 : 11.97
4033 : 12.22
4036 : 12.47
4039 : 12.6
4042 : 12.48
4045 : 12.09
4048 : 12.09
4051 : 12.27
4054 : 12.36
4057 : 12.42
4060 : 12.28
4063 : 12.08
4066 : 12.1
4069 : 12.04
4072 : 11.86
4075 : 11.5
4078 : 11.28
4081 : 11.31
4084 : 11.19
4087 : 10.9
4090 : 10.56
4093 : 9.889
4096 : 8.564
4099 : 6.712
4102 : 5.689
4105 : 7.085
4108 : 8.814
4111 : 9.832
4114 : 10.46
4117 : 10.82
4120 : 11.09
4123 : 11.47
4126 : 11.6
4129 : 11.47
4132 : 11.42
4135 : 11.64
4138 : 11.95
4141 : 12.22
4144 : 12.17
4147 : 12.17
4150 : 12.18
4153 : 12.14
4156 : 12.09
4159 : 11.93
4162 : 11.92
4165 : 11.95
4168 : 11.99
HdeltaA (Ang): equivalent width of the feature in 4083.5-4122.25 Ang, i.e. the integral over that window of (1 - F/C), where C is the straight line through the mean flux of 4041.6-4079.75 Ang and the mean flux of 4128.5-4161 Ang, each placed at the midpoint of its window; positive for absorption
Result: 8.6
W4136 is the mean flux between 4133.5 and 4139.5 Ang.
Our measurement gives 11.8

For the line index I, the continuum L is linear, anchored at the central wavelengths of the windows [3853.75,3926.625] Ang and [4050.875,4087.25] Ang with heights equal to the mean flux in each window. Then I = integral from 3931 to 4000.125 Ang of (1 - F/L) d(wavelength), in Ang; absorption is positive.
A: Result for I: 6.4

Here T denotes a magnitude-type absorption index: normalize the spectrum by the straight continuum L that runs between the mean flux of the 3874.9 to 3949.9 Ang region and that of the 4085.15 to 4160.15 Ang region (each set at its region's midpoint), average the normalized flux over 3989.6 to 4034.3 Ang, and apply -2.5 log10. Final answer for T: -0.16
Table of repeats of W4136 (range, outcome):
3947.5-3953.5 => 11.2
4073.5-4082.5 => 11.4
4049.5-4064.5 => 12.3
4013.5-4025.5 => 12.3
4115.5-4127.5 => 11.2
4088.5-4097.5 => 9.67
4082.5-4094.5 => 10.6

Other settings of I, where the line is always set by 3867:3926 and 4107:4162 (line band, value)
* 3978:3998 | -0.80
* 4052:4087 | -2.20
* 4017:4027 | -1.23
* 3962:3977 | 5.00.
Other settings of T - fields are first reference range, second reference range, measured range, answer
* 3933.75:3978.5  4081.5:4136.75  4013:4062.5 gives -0.25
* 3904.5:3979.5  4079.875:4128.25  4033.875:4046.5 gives -0.24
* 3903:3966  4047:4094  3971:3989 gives 0.16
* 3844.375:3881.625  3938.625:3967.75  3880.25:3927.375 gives 0.06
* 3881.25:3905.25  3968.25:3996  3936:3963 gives -0.18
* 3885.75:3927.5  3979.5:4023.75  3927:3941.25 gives 0.07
